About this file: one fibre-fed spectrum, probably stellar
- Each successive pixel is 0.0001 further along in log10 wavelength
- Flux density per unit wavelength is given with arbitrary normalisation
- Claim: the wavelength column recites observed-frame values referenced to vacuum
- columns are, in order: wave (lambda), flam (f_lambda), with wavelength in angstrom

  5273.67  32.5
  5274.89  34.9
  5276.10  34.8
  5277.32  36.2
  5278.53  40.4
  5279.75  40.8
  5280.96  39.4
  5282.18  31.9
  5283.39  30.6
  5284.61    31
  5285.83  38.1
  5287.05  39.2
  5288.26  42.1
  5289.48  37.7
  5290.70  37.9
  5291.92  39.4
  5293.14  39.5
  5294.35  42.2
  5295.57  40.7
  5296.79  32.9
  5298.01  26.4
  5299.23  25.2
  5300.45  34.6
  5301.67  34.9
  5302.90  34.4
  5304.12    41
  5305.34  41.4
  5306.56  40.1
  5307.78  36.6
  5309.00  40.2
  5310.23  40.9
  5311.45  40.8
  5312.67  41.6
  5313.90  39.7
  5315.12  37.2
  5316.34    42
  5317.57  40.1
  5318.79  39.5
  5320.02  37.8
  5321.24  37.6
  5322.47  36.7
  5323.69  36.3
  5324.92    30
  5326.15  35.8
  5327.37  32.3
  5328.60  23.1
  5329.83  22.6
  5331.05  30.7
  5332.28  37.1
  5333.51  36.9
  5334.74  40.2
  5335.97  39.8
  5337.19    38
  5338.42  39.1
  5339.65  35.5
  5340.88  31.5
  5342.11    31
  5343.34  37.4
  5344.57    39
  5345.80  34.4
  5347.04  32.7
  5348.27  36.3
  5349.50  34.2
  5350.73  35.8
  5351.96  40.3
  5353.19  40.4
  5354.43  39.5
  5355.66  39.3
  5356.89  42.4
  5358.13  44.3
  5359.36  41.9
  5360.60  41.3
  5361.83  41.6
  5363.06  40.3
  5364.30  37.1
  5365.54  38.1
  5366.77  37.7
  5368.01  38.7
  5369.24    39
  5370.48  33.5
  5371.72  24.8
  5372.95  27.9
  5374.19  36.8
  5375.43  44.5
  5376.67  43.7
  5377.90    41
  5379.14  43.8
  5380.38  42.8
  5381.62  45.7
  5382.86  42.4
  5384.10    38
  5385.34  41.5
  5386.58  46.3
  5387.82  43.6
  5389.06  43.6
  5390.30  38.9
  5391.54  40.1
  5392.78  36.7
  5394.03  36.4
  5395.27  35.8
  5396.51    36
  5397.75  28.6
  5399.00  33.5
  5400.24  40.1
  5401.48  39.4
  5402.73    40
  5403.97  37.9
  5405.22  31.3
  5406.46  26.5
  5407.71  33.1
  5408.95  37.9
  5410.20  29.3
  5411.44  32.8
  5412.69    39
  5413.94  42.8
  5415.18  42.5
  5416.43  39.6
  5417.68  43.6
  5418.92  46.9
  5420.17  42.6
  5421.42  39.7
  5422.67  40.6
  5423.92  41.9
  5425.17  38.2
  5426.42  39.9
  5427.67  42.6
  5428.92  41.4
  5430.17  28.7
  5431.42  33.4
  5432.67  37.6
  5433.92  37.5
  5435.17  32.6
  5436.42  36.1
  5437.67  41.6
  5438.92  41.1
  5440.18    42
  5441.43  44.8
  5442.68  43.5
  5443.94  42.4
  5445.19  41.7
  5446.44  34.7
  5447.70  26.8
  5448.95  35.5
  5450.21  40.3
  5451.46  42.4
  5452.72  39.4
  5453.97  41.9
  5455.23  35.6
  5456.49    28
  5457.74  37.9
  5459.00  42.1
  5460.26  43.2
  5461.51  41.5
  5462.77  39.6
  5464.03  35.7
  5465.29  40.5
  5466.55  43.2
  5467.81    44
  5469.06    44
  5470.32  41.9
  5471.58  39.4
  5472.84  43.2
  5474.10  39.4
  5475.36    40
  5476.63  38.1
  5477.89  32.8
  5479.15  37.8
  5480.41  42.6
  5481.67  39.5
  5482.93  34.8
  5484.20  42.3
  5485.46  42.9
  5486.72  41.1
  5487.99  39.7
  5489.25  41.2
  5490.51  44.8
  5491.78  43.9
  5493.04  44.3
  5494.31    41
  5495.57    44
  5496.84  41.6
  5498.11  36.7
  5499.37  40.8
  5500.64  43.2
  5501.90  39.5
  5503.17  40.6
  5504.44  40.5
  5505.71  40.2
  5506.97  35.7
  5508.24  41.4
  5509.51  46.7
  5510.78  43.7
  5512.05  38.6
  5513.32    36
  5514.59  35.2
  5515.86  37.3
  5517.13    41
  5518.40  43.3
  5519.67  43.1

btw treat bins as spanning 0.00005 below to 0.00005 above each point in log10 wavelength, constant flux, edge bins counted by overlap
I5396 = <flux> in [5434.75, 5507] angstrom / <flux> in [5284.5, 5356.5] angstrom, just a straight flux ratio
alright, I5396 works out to 1.1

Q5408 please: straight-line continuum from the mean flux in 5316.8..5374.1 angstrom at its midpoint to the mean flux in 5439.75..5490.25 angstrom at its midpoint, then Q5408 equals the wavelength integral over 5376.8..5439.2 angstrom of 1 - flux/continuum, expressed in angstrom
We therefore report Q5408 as -1.0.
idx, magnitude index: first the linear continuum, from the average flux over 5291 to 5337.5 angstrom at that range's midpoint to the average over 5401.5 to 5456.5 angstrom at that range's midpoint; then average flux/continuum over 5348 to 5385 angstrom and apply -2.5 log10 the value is -0.05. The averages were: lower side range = 36.5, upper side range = 38.3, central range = 39.2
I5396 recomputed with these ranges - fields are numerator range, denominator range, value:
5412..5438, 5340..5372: 1.05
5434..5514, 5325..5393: 1.06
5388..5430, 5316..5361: 1.04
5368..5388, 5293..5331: 1.10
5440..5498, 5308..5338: 1.10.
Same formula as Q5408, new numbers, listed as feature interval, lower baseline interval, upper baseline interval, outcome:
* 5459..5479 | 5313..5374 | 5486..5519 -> -0.2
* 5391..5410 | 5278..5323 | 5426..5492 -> 1.6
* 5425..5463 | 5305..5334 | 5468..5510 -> 1.1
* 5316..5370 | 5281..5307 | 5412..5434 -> 1.1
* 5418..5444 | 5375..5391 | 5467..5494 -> 1.3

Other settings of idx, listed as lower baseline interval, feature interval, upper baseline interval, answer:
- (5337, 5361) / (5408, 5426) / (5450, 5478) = -0.020 mag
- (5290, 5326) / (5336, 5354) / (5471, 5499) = 0.054 mag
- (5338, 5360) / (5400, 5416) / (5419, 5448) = 0.066 mag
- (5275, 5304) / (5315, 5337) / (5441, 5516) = 0.047 mag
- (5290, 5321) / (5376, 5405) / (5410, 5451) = -0.029 mag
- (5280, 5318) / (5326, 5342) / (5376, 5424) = 0.124 mag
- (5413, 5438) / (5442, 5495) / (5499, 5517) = -0.004 mag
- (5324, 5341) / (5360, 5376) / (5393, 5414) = -0.076 mag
